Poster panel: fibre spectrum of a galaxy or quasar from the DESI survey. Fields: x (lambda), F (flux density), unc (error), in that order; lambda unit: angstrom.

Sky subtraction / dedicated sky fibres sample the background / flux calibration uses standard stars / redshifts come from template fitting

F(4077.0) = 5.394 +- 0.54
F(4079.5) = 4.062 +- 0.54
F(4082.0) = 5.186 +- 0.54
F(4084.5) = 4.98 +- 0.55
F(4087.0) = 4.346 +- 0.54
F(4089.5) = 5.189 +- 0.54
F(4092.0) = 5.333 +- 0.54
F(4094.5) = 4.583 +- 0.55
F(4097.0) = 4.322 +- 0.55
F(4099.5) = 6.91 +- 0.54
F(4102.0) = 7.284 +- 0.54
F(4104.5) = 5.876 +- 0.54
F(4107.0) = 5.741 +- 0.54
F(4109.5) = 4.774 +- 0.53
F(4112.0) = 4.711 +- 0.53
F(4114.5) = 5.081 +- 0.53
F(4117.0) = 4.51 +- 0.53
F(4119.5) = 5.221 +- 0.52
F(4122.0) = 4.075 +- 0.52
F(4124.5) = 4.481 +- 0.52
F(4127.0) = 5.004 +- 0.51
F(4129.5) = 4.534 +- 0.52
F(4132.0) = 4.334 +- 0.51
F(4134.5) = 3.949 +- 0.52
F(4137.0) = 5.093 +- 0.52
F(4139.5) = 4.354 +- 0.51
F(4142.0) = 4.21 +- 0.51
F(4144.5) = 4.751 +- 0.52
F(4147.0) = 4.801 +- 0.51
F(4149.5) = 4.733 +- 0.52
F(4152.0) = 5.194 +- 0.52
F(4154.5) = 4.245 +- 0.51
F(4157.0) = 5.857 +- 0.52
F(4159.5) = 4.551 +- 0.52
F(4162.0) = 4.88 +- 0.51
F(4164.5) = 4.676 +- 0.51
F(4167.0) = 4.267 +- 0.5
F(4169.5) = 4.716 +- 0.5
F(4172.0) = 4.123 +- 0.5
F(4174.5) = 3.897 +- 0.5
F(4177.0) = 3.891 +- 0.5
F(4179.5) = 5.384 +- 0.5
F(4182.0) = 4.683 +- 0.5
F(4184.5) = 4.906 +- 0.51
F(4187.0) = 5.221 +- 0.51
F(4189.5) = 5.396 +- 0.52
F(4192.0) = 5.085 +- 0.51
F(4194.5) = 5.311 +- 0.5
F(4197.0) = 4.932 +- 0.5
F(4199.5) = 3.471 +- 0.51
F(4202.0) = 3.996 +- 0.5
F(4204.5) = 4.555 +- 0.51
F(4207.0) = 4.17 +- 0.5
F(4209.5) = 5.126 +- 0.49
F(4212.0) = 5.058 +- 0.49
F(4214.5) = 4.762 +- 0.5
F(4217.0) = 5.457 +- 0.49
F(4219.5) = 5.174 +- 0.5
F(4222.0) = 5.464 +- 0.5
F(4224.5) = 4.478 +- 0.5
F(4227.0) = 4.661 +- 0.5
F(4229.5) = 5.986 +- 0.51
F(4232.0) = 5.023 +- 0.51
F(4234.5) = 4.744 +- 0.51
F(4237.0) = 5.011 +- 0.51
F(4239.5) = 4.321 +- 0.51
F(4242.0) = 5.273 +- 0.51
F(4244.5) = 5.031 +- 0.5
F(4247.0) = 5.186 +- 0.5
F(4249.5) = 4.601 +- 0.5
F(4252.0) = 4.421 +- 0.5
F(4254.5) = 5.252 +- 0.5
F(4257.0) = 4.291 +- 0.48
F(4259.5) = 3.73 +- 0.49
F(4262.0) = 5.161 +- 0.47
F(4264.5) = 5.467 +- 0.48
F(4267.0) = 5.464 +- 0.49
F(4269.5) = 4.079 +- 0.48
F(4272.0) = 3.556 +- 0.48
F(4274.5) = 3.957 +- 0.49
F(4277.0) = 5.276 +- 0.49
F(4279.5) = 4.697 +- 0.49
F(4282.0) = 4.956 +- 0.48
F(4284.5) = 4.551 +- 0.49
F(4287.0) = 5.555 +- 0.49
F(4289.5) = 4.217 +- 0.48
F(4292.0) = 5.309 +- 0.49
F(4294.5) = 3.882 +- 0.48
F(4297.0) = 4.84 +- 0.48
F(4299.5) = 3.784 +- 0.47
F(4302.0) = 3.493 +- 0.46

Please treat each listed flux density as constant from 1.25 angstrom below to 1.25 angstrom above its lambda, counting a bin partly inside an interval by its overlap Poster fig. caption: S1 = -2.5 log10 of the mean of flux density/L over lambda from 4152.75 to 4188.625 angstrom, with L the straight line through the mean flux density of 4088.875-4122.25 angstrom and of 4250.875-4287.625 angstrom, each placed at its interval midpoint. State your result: 0.08 mag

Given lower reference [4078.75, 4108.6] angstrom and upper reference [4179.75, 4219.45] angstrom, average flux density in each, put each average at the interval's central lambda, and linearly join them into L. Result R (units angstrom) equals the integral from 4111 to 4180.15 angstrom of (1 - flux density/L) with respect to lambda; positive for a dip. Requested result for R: 6.4 angstrom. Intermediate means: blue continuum 5.33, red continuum 4.83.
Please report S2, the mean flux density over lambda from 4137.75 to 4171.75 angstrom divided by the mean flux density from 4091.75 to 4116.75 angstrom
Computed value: 0.9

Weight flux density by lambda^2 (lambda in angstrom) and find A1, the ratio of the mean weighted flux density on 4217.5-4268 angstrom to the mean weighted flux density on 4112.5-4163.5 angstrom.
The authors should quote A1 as 1.11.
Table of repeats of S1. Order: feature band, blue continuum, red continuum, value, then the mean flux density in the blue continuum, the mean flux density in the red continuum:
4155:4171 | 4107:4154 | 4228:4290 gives -0.02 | 4.68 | 4.8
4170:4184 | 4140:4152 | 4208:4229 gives 0.09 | 4.67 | 5.05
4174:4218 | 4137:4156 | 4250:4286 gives -0.02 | 4.66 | 4.64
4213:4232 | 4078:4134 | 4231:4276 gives -0.08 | 5.01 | 4.7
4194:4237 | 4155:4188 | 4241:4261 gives -0.03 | 4.68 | 4.72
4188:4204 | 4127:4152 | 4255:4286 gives -0.02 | 4.59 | 4.62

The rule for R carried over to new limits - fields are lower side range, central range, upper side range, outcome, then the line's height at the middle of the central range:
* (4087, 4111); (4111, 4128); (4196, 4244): 2.06 angstrom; 5.37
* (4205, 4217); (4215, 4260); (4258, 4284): -1.57 angstrom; 4.74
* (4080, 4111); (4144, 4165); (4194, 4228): 0.72 angstrom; 5.04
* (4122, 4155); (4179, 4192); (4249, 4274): -1.47 angstrom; 4.58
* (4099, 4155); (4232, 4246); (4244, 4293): -0.36 angstrom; 4.77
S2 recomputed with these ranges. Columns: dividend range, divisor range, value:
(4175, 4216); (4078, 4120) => 0.91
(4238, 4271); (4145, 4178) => 1.04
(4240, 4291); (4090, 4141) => 0.95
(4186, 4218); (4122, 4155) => 1.05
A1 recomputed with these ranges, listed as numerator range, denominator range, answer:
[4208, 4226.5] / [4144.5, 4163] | 1.06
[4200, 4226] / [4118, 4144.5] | 1.10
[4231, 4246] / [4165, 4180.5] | 1.16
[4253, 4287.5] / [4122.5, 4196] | 1.05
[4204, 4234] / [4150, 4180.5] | 1.11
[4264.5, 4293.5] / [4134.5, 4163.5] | 1.06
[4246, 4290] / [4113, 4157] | 1.07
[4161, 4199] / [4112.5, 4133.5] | 1.05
